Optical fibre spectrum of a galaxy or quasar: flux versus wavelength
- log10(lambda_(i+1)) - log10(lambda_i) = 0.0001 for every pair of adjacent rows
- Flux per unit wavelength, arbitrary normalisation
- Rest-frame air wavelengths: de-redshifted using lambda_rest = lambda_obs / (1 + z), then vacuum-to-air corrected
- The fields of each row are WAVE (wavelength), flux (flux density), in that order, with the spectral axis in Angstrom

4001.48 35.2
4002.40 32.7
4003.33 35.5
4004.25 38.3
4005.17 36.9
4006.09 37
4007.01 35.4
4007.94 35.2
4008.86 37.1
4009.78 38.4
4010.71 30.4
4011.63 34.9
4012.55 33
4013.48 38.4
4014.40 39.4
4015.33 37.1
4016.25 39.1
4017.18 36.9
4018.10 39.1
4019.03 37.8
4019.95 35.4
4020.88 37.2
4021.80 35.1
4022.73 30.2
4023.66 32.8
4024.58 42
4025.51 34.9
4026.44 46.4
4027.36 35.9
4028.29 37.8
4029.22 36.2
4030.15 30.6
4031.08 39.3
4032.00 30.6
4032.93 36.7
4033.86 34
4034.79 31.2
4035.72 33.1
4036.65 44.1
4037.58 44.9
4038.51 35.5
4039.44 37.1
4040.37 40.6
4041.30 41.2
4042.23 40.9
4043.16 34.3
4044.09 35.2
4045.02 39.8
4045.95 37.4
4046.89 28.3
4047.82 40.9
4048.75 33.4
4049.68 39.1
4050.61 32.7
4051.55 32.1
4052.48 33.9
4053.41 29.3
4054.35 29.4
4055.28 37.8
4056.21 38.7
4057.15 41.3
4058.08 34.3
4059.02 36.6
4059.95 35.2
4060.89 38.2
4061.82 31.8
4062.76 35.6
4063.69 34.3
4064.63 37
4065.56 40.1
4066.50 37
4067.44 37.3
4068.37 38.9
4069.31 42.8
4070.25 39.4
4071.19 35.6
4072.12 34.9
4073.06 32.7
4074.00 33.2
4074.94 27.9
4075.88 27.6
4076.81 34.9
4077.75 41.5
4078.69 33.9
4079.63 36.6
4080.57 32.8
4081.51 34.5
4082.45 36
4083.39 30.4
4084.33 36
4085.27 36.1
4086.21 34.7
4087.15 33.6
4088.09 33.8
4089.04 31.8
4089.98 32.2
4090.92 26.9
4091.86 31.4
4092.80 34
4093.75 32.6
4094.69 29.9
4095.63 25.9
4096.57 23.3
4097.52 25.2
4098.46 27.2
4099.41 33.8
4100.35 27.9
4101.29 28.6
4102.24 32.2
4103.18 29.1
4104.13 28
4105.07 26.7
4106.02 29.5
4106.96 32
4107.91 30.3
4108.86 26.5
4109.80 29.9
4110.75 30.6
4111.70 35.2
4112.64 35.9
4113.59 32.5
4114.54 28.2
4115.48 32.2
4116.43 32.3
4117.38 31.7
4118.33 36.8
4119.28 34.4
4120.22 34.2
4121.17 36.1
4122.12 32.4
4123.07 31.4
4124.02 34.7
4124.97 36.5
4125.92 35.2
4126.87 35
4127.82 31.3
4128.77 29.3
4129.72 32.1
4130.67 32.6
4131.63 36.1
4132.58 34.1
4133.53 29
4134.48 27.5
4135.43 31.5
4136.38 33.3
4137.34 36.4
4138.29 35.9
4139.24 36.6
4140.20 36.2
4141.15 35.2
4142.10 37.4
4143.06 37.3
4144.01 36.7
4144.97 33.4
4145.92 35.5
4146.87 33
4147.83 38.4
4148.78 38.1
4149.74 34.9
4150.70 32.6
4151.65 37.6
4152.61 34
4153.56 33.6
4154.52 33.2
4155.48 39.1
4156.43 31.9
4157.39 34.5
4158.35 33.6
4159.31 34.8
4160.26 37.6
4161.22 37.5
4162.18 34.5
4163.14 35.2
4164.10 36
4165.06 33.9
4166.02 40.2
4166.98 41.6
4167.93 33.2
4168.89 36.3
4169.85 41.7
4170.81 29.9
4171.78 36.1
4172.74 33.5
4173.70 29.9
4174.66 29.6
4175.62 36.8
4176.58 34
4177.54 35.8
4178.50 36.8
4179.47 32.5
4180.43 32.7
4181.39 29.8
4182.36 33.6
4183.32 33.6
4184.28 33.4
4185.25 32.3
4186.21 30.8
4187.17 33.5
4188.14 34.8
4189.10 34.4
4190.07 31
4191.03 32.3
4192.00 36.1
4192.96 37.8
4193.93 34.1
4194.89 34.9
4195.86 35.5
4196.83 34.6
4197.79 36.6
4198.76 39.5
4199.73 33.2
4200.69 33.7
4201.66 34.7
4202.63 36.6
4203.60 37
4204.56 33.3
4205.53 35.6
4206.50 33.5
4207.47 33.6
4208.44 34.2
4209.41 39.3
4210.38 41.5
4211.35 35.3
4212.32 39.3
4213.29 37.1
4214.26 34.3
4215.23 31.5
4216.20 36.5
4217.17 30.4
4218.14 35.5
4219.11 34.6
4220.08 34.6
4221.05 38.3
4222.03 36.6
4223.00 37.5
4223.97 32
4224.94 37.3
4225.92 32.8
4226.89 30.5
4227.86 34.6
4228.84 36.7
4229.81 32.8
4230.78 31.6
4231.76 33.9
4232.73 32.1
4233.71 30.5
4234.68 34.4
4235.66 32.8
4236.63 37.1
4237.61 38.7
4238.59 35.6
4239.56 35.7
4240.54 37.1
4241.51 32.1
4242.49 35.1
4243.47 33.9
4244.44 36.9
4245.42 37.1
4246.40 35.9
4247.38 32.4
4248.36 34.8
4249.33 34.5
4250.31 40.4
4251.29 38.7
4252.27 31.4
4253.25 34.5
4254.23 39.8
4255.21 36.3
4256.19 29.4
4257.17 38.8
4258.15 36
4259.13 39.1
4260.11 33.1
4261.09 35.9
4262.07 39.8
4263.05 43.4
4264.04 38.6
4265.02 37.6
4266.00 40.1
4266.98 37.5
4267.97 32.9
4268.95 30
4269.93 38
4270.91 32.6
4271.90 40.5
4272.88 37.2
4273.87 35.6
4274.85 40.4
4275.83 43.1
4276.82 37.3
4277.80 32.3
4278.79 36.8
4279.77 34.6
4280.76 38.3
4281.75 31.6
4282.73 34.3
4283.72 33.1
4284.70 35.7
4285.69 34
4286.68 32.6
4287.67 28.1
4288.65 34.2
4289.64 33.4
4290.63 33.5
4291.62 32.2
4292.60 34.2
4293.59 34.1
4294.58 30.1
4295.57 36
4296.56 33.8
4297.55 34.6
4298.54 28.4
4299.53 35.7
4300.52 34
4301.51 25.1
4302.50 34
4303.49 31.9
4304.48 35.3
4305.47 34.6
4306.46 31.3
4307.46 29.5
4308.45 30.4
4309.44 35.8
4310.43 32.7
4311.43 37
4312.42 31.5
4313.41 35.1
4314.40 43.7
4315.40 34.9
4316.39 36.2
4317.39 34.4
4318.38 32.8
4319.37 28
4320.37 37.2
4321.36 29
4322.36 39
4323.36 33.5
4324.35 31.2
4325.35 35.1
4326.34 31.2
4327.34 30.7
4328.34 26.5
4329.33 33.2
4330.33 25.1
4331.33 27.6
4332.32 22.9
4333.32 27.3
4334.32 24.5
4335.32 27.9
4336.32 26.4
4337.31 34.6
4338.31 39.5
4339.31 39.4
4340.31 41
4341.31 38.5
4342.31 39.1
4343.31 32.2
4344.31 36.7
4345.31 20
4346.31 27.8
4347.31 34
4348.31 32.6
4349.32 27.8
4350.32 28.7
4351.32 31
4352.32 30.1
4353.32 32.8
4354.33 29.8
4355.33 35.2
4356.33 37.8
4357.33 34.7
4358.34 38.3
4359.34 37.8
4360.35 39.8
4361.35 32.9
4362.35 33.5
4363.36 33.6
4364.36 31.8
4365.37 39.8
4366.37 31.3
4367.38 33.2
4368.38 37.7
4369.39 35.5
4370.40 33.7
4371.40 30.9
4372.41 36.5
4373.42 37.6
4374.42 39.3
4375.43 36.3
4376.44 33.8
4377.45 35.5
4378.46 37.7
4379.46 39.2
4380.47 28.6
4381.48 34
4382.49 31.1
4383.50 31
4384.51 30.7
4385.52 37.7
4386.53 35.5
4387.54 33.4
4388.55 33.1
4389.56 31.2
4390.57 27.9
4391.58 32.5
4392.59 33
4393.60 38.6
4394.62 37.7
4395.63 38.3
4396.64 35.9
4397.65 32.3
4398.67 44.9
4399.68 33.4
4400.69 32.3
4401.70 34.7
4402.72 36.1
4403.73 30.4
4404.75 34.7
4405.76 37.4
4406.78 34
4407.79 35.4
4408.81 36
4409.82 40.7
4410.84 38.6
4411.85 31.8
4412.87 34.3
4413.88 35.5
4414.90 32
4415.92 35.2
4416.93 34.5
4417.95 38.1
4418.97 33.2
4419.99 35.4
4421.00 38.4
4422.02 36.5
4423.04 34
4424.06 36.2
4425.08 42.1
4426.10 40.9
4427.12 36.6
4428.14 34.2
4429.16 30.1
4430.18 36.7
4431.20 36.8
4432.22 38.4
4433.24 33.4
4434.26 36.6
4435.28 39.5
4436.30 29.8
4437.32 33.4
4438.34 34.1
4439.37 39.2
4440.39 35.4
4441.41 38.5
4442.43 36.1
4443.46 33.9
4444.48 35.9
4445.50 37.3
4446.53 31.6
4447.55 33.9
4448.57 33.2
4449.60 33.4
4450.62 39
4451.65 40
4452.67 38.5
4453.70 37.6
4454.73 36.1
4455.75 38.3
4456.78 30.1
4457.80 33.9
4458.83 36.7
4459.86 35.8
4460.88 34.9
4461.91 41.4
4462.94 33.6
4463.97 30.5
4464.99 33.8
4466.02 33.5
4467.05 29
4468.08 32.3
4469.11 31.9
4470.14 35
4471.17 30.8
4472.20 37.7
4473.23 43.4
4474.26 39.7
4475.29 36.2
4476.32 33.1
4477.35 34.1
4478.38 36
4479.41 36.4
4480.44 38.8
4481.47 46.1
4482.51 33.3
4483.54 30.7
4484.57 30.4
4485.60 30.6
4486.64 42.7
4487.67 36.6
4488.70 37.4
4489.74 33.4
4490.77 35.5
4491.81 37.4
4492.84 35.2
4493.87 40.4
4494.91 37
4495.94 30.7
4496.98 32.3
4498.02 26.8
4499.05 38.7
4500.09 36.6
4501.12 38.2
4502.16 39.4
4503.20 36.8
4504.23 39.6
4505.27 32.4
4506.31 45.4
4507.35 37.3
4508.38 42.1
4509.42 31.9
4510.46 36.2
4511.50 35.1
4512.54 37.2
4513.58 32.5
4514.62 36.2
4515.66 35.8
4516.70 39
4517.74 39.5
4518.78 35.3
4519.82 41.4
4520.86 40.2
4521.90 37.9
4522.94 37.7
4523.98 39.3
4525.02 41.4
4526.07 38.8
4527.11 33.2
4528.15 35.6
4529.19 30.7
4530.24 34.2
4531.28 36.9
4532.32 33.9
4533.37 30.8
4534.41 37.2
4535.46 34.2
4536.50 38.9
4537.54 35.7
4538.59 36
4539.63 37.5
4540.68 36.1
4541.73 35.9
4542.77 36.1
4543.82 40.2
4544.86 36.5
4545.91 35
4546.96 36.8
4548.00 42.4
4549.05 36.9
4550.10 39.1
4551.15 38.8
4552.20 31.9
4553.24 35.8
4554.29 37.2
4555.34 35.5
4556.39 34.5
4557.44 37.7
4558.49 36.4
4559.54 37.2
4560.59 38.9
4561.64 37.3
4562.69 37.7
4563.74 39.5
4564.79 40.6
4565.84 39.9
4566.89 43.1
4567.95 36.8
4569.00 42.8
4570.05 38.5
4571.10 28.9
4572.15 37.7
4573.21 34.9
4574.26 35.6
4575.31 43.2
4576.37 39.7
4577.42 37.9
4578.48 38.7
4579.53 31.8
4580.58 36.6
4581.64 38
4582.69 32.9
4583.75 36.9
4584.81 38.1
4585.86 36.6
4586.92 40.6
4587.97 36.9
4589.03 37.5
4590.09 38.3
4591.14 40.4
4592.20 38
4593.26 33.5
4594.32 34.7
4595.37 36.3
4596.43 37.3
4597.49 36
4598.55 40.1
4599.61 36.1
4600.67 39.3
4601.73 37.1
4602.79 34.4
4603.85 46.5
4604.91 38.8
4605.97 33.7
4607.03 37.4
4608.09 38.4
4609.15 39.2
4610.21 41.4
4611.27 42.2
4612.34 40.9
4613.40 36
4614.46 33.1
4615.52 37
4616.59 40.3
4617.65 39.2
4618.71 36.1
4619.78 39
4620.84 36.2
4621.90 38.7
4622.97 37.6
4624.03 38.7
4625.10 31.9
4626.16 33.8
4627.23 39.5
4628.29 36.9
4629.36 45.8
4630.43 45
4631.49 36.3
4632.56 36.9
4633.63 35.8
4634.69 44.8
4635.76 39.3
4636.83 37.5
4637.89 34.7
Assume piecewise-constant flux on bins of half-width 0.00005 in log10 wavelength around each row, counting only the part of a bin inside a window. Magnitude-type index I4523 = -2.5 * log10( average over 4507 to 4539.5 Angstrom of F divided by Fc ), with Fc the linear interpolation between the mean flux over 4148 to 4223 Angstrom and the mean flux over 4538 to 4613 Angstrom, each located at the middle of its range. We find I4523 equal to 0.021 mag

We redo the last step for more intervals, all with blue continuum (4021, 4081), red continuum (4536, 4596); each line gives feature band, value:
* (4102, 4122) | 0.15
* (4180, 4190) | 0.11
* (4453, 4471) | 0.08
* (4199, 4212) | 0.02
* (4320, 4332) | 0.17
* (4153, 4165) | 0.04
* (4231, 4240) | 0.06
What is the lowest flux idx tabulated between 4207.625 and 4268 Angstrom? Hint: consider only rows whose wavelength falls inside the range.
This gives 29.4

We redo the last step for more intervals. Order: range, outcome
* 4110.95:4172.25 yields 27.5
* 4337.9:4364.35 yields 20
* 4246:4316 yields 25.1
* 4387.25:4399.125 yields 27.9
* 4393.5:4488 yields 29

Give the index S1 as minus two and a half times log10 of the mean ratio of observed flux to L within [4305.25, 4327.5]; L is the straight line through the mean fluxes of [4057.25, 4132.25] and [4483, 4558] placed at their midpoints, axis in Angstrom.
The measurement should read 0.03 mag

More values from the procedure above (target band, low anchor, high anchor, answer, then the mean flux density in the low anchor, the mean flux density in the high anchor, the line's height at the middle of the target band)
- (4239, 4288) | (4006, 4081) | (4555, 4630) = 0.025 mag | 36.1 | 37.7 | 36.8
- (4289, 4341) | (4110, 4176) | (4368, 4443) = 0.075 mag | 34.4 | 35.3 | 35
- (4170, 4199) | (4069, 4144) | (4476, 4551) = -0.016 mag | 32.7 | 36.5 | 33.4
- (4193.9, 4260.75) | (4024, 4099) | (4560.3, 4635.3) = 0.022 mag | 35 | 38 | 35.9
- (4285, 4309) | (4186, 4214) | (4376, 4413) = 0.079 mag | 35.3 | 34.7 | 35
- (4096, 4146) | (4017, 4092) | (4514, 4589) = 0.114 mag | 35.7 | 37.1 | 35.9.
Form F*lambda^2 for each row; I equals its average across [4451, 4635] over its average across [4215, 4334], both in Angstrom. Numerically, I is 1.22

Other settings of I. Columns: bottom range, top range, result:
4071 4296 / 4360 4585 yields 1.20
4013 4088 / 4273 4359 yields 1.04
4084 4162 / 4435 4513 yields 1.28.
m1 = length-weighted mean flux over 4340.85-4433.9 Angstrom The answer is 34.7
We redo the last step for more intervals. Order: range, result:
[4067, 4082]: 35.3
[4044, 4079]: 35.5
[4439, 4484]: 35.6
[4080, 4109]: 30.8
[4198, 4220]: 35.5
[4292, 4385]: 33.2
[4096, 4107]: 28.5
